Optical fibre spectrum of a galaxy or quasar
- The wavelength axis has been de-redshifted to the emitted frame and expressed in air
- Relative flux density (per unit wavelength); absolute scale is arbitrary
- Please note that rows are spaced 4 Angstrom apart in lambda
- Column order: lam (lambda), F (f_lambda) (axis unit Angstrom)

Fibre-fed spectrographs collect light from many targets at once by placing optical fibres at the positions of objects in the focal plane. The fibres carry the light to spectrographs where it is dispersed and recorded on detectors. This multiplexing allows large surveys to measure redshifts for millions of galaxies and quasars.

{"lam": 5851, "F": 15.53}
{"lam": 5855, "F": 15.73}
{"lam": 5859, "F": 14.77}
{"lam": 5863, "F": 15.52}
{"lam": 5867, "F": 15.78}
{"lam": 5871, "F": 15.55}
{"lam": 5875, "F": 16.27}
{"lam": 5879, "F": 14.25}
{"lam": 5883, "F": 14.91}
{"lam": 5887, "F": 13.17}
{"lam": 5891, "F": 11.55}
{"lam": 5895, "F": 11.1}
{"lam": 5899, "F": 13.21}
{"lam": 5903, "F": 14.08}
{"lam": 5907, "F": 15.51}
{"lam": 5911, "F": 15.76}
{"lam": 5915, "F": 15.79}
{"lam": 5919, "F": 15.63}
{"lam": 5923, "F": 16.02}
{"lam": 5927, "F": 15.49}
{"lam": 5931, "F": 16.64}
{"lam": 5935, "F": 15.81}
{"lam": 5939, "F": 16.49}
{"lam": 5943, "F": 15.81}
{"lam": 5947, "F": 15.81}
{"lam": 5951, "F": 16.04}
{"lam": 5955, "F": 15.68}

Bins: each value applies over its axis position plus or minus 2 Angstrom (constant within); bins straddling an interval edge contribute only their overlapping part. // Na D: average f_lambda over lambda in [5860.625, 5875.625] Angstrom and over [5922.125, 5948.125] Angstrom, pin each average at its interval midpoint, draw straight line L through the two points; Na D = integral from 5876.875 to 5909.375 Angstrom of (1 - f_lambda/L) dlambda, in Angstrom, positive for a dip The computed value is 4.75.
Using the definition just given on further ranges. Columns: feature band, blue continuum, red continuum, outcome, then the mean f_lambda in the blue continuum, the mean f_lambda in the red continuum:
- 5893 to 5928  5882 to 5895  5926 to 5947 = -1.01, 12.8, 16.1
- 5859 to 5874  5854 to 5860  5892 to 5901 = -1.11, 15.2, 12.1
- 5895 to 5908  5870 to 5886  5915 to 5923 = 1.51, 15.1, 15.8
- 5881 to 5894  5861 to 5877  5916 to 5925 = 2.26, 15.8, 15.8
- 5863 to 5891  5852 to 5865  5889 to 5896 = -3.40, 15.4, 11.4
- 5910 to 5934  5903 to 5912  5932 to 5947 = -0.41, 15.3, 16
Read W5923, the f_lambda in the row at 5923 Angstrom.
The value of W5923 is 16.02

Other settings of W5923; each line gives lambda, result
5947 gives 15.81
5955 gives 15.68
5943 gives 15.81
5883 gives 14.91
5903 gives 14.08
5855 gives 15.73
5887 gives 13.17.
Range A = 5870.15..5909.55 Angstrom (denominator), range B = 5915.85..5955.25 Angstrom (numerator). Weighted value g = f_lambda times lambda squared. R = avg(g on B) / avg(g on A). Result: 1.2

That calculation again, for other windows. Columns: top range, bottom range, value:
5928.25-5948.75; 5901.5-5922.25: 1.05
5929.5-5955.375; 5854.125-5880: 1.07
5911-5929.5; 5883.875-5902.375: 1.27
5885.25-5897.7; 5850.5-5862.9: 0.79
